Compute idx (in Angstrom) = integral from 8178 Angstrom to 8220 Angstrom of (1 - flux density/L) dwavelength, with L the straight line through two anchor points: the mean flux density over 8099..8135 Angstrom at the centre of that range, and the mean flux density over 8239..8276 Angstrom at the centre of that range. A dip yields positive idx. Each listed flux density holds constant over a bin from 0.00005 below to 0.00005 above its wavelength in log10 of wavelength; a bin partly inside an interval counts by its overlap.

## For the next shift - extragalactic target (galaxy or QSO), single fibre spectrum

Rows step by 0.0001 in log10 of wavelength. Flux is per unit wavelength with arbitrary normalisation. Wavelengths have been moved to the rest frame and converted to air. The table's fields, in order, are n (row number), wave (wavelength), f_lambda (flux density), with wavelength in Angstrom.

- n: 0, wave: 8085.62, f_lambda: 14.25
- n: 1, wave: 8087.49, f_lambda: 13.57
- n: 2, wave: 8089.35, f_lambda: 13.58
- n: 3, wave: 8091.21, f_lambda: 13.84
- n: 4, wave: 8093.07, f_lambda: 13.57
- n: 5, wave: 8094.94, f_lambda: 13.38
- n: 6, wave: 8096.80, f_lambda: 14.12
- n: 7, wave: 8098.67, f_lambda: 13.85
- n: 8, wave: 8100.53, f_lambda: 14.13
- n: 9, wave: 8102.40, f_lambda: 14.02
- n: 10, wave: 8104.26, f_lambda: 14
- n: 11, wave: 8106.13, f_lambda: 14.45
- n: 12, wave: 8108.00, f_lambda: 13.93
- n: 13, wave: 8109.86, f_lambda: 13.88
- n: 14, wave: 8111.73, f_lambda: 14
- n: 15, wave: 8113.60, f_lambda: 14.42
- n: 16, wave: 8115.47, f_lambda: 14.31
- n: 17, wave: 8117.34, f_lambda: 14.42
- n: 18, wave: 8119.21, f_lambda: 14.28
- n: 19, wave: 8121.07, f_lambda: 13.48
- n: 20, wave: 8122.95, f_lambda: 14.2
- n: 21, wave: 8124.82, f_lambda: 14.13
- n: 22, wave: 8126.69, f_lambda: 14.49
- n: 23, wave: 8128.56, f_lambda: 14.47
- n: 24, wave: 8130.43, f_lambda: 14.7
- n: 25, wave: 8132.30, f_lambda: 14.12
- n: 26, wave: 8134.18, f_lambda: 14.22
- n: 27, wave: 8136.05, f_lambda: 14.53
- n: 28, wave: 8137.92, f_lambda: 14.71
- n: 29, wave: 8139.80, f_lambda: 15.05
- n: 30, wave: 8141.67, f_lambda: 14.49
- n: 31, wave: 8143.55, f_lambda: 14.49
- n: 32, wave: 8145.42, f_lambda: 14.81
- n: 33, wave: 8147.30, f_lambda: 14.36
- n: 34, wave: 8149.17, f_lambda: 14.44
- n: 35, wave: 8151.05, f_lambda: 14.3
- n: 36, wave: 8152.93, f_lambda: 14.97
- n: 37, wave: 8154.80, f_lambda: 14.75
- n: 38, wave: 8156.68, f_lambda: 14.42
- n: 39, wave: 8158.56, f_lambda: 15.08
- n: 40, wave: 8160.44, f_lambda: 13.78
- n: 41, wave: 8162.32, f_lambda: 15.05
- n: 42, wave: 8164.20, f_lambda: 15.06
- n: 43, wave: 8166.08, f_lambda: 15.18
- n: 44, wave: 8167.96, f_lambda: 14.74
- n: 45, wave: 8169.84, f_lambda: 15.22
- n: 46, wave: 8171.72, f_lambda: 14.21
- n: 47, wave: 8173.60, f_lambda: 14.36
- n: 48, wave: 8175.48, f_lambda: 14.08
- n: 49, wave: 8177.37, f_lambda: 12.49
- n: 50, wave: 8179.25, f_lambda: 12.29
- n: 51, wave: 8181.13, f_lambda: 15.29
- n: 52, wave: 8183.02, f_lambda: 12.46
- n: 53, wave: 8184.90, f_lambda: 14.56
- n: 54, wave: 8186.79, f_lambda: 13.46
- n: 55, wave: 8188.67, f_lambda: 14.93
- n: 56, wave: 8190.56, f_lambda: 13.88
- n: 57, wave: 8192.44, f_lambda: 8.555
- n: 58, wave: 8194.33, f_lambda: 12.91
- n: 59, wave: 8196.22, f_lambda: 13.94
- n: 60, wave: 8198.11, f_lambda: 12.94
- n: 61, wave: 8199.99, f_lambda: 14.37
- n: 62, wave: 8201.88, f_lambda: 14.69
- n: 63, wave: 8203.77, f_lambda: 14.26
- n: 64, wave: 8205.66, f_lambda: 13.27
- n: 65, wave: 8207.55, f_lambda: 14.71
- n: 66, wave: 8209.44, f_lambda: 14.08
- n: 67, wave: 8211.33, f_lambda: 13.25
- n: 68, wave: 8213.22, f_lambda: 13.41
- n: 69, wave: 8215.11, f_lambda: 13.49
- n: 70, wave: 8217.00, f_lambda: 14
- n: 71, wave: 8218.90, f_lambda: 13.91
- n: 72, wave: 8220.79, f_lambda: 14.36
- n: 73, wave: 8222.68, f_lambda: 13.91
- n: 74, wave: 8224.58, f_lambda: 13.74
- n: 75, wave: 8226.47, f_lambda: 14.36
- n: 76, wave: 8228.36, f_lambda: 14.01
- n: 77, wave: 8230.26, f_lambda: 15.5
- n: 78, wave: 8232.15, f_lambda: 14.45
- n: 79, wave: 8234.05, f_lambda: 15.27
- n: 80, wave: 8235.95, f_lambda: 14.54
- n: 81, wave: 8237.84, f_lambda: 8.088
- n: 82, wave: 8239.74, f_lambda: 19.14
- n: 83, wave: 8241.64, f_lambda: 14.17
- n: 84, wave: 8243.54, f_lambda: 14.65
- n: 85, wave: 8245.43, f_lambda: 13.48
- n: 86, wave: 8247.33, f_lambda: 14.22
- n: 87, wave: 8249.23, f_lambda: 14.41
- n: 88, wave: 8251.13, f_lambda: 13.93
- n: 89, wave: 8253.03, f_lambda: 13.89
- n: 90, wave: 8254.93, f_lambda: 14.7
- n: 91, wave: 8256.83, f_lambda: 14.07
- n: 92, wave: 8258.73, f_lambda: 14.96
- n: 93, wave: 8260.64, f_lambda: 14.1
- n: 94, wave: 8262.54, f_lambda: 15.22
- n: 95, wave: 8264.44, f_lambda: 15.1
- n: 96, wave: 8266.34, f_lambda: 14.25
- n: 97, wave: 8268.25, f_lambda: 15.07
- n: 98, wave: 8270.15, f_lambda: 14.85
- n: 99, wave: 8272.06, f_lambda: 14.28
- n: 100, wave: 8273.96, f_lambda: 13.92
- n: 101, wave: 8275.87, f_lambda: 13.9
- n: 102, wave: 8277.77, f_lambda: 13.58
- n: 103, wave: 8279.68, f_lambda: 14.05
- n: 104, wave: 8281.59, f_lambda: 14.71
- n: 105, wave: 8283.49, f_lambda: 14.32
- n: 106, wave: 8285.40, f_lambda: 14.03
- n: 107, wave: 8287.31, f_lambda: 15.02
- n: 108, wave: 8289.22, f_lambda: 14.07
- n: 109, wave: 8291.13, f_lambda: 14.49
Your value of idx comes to 2.5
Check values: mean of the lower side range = 14.2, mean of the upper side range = 14.6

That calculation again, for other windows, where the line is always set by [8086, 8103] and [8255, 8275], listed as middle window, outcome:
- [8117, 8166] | -1.7 Angstrom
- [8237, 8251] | 0.4 Angstrom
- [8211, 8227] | 0.6 Angstrom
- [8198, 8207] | 0.2 Angstrom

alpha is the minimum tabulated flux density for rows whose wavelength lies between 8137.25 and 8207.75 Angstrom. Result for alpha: 8.555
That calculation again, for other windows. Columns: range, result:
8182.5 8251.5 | 8.088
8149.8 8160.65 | 13.78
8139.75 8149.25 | 14.36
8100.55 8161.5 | 13.48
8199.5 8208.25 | 13.27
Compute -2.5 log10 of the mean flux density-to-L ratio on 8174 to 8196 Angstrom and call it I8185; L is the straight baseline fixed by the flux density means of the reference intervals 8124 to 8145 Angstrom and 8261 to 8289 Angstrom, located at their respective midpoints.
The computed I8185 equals 0.10 mag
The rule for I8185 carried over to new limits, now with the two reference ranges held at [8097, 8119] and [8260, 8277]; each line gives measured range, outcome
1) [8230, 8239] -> 0.069 mag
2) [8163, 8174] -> -0.041 mag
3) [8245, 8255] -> 0.030 mag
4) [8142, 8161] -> -0.024 mag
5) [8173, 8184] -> 0.065 mag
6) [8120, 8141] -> -0.015 mag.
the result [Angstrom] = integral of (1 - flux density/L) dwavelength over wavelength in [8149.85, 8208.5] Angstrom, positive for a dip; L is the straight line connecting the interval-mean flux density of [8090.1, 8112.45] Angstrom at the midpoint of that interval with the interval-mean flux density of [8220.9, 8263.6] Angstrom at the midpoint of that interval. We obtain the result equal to 0.5 Angstrom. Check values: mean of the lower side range 13.9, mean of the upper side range 14.3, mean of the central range 14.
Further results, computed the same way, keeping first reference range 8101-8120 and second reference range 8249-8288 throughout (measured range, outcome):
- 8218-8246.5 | 0.2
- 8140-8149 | -0.2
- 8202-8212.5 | 0.2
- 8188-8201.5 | 1.1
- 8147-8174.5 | -0.8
